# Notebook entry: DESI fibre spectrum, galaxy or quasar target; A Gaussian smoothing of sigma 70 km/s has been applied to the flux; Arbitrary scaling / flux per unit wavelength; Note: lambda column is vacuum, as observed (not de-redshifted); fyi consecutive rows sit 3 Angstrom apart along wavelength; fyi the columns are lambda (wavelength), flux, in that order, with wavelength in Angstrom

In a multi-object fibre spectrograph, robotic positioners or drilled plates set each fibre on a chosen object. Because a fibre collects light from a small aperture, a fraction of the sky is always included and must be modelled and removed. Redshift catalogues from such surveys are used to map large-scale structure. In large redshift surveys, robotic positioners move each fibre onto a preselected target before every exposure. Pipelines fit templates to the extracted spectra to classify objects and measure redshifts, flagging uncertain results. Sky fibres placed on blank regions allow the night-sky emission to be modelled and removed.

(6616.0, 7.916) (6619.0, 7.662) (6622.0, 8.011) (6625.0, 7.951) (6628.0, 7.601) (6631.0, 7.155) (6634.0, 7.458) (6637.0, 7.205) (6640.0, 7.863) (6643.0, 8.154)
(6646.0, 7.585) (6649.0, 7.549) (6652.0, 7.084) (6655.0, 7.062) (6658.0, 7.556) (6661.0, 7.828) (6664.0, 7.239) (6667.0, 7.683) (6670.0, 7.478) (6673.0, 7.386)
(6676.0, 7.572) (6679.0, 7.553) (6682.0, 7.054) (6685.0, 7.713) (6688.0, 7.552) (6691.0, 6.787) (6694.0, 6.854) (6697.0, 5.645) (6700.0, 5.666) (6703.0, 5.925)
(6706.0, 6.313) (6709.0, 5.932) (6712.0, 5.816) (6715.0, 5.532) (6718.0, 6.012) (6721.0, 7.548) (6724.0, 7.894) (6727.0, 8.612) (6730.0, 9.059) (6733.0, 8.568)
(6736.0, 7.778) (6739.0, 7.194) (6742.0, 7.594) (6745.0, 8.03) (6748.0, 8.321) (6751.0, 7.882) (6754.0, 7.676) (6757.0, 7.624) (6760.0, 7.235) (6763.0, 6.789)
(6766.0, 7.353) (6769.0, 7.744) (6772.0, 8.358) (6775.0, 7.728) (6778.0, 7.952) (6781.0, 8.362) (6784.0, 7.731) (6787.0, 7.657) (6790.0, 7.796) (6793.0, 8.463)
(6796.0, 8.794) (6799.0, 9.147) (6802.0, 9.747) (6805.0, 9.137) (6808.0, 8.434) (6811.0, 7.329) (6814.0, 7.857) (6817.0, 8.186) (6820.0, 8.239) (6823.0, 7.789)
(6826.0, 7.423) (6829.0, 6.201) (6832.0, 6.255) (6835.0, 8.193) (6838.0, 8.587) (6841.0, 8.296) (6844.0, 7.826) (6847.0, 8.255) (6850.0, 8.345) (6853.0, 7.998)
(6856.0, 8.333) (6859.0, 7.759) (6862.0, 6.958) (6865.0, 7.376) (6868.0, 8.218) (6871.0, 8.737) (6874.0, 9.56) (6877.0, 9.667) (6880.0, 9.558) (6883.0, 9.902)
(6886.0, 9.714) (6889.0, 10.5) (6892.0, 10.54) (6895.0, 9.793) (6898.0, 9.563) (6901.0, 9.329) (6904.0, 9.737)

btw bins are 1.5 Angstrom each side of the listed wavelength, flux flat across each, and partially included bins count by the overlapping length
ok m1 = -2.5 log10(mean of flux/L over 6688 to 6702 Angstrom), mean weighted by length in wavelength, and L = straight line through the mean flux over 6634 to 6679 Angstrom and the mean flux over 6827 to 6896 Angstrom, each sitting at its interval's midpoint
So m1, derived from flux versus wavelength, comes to 0.21 mag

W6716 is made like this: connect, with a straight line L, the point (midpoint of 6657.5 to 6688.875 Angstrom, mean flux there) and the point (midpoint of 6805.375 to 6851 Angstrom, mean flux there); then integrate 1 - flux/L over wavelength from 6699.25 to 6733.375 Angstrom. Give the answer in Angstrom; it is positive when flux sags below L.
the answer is 3.3 Angstrom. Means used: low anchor 7.51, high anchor 7.84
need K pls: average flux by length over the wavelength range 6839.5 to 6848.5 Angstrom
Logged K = 8.13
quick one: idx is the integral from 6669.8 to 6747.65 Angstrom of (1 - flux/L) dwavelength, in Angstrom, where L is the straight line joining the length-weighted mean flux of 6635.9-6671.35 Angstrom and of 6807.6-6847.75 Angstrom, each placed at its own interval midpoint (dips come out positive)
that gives 4.8 Angstrom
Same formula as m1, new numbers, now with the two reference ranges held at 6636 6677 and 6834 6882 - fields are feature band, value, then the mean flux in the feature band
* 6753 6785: 0.043 mag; 7.69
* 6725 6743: -0.040 mag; 8.14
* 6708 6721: 0.277 mag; 6.02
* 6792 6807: -0.118 mag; 9.06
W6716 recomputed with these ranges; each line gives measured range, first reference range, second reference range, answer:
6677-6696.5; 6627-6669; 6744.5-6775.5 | 1.0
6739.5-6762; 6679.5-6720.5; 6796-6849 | -1.9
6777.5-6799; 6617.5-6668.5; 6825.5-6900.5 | 0.1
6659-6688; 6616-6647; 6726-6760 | 1.1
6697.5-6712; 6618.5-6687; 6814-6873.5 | 3.2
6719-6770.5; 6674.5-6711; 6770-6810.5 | -1.5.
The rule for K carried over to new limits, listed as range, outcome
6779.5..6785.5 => 8.05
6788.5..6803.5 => 8.79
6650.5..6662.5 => 7.38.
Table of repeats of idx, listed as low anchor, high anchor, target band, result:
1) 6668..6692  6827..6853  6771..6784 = -0.73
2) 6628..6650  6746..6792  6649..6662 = 0.36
